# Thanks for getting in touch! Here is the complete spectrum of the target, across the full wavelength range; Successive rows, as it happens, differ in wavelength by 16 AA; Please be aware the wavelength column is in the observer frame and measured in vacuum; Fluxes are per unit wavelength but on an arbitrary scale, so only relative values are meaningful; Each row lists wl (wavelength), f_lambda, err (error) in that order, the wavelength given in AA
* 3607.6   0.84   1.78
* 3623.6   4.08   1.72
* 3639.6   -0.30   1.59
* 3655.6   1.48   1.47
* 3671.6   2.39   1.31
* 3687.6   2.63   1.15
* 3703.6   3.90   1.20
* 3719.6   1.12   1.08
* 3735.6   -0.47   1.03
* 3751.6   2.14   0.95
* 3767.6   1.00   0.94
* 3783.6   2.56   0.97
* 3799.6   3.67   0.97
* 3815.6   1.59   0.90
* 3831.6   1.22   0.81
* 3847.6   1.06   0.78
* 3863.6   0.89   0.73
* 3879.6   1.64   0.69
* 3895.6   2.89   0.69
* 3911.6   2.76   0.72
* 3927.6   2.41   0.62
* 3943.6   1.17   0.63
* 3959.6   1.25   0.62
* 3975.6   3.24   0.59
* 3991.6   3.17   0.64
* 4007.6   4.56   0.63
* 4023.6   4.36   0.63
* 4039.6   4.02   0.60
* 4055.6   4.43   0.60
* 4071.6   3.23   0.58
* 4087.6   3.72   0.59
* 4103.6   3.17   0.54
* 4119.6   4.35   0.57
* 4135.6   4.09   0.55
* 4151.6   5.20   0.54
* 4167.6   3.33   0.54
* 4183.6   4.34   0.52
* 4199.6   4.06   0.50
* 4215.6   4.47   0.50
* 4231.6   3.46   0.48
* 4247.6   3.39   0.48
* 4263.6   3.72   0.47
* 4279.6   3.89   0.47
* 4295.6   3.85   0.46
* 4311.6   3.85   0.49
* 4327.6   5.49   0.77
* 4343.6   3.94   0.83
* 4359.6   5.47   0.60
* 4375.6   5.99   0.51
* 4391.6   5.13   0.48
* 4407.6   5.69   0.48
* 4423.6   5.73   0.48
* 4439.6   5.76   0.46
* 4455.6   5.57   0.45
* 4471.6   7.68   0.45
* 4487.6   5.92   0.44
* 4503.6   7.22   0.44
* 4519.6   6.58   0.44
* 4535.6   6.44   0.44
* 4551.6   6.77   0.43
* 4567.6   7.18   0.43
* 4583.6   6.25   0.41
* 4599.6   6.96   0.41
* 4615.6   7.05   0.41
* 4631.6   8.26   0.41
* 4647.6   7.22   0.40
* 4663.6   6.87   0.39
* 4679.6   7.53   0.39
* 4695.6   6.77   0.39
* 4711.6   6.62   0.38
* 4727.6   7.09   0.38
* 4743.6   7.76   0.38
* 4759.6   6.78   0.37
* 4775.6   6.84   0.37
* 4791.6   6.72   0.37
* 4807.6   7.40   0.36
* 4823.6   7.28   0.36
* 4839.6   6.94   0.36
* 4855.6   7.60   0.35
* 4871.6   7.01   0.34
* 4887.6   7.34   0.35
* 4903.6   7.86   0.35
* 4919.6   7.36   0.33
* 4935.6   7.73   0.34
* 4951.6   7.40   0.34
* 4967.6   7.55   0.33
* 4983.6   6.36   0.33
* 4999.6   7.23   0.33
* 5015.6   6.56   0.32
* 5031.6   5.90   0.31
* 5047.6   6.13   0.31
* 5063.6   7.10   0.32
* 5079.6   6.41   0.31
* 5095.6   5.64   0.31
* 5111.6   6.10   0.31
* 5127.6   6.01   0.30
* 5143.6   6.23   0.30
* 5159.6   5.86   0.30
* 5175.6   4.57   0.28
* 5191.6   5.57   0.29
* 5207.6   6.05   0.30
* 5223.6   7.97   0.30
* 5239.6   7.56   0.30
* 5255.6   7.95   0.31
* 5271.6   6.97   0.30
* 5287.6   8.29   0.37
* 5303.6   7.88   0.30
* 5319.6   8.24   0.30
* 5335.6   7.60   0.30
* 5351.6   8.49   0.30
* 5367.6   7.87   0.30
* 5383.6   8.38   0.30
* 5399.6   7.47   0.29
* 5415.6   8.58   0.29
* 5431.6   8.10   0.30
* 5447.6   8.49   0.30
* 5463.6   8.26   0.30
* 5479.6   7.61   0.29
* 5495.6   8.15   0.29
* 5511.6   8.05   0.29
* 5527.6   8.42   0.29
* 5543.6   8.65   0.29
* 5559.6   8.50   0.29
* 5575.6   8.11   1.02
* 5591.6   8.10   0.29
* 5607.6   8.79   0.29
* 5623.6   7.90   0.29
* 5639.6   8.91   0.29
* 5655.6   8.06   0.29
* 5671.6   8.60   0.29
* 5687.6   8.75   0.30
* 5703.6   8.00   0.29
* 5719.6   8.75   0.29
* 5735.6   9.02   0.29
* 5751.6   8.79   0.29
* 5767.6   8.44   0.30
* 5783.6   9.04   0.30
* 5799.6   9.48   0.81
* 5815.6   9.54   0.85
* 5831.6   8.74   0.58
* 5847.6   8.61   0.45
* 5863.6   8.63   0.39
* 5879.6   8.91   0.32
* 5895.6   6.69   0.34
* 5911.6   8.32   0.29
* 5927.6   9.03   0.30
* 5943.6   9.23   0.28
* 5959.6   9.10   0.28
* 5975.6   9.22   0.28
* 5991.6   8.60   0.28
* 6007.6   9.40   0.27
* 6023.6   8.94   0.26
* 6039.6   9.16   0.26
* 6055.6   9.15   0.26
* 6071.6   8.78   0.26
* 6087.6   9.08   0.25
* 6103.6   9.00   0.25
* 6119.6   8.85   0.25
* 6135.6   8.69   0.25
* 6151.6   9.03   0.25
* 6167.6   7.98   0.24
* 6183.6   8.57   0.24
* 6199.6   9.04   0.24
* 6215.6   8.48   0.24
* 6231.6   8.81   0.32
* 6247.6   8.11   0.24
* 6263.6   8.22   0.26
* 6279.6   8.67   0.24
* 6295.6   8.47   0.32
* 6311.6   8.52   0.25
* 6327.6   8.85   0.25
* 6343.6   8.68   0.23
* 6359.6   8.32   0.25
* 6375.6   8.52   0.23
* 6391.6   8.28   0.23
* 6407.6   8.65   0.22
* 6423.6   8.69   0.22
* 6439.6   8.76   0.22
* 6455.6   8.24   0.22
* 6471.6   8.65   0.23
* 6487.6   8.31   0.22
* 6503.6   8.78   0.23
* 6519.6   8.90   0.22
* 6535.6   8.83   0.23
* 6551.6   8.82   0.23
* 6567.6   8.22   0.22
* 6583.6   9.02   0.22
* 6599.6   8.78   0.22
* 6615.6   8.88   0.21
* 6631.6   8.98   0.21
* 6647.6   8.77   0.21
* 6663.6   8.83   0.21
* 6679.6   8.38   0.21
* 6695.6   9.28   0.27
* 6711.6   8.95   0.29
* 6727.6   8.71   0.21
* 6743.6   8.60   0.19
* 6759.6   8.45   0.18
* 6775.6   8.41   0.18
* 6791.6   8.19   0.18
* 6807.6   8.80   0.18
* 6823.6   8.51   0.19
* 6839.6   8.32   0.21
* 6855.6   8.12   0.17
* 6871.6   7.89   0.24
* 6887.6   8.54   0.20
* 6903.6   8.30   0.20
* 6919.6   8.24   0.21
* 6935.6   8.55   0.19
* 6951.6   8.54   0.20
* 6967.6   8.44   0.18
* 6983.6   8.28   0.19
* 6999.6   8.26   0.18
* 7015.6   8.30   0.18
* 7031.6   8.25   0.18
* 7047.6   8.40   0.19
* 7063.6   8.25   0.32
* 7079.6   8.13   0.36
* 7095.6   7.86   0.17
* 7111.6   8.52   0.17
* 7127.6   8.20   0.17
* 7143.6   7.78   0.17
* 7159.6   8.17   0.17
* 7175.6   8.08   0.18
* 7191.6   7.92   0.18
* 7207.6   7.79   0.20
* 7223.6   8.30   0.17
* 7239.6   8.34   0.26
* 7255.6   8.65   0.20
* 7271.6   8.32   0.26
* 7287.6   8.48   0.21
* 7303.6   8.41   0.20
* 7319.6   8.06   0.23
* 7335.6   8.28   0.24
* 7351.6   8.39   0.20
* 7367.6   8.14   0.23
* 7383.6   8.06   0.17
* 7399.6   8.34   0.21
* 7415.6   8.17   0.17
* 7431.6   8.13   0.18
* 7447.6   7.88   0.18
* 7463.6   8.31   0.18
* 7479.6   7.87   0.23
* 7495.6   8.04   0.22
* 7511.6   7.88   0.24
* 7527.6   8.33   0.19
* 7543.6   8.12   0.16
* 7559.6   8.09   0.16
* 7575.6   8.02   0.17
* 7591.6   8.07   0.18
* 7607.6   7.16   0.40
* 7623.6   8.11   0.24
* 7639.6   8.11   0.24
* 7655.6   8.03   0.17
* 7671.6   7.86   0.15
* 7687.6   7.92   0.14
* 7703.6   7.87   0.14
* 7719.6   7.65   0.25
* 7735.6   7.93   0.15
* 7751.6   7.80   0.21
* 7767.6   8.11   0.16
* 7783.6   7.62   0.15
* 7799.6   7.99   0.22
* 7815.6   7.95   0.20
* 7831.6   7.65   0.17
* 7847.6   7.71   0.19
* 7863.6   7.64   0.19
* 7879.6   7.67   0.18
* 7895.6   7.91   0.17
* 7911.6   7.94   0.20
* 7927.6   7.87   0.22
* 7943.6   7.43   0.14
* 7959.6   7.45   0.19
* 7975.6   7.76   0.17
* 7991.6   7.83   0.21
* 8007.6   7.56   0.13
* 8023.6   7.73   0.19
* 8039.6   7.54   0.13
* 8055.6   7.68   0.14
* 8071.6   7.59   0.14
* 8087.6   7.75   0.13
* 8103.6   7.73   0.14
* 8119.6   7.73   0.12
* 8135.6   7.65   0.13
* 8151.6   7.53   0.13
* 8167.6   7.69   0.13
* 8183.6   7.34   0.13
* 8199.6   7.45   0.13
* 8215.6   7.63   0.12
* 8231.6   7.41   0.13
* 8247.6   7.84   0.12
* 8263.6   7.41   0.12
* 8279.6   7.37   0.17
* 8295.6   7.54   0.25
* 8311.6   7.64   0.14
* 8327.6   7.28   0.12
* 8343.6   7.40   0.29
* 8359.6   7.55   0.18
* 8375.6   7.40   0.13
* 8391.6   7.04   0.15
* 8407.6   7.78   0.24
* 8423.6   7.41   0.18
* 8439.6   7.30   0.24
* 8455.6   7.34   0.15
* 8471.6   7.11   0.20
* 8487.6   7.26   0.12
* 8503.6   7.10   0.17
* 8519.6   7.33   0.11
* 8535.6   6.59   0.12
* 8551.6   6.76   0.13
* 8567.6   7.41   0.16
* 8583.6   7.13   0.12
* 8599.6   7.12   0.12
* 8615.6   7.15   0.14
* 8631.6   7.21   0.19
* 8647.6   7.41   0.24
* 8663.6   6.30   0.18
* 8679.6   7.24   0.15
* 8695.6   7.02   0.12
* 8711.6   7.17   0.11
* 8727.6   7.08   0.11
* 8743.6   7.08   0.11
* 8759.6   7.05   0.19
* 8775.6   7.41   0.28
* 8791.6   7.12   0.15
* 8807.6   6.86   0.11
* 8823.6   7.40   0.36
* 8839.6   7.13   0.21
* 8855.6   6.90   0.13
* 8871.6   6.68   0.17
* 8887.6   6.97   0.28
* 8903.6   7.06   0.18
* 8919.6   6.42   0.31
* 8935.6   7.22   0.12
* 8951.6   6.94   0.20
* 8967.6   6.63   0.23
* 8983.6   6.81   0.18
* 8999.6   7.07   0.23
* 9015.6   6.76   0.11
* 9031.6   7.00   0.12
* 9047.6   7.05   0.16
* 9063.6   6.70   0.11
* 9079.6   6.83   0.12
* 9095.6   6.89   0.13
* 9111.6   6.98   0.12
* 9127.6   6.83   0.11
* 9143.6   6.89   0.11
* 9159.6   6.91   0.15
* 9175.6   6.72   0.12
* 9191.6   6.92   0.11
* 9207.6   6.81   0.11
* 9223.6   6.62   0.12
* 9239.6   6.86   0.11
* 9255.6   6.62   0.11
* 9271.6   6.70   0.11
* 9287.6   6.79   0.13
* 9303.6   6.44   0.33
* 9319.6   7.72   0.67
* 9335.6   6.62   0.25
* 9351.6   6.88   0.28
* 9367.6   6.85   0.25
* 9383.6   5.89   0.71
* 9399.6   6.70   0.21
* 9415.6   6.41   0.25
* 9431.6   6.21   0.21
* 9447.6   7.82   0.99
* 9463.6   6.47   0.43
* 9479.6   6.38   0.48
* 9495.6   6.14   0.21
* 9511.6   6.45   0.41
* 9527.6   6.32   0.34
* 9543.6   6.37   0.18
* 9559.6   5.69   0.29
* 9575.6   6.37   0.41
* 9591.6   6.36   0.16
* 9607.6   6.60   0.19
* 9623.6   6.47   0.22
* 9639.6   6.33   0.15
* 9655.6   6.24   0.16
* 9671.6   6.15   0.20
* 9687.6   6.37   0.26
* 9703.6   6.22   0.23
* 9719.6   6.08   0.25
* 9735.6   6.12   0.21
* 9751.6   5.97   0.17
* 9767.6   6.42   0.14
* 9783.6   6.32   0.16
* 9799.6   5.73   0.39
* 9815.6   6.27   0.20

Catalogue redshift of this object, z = 0.00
